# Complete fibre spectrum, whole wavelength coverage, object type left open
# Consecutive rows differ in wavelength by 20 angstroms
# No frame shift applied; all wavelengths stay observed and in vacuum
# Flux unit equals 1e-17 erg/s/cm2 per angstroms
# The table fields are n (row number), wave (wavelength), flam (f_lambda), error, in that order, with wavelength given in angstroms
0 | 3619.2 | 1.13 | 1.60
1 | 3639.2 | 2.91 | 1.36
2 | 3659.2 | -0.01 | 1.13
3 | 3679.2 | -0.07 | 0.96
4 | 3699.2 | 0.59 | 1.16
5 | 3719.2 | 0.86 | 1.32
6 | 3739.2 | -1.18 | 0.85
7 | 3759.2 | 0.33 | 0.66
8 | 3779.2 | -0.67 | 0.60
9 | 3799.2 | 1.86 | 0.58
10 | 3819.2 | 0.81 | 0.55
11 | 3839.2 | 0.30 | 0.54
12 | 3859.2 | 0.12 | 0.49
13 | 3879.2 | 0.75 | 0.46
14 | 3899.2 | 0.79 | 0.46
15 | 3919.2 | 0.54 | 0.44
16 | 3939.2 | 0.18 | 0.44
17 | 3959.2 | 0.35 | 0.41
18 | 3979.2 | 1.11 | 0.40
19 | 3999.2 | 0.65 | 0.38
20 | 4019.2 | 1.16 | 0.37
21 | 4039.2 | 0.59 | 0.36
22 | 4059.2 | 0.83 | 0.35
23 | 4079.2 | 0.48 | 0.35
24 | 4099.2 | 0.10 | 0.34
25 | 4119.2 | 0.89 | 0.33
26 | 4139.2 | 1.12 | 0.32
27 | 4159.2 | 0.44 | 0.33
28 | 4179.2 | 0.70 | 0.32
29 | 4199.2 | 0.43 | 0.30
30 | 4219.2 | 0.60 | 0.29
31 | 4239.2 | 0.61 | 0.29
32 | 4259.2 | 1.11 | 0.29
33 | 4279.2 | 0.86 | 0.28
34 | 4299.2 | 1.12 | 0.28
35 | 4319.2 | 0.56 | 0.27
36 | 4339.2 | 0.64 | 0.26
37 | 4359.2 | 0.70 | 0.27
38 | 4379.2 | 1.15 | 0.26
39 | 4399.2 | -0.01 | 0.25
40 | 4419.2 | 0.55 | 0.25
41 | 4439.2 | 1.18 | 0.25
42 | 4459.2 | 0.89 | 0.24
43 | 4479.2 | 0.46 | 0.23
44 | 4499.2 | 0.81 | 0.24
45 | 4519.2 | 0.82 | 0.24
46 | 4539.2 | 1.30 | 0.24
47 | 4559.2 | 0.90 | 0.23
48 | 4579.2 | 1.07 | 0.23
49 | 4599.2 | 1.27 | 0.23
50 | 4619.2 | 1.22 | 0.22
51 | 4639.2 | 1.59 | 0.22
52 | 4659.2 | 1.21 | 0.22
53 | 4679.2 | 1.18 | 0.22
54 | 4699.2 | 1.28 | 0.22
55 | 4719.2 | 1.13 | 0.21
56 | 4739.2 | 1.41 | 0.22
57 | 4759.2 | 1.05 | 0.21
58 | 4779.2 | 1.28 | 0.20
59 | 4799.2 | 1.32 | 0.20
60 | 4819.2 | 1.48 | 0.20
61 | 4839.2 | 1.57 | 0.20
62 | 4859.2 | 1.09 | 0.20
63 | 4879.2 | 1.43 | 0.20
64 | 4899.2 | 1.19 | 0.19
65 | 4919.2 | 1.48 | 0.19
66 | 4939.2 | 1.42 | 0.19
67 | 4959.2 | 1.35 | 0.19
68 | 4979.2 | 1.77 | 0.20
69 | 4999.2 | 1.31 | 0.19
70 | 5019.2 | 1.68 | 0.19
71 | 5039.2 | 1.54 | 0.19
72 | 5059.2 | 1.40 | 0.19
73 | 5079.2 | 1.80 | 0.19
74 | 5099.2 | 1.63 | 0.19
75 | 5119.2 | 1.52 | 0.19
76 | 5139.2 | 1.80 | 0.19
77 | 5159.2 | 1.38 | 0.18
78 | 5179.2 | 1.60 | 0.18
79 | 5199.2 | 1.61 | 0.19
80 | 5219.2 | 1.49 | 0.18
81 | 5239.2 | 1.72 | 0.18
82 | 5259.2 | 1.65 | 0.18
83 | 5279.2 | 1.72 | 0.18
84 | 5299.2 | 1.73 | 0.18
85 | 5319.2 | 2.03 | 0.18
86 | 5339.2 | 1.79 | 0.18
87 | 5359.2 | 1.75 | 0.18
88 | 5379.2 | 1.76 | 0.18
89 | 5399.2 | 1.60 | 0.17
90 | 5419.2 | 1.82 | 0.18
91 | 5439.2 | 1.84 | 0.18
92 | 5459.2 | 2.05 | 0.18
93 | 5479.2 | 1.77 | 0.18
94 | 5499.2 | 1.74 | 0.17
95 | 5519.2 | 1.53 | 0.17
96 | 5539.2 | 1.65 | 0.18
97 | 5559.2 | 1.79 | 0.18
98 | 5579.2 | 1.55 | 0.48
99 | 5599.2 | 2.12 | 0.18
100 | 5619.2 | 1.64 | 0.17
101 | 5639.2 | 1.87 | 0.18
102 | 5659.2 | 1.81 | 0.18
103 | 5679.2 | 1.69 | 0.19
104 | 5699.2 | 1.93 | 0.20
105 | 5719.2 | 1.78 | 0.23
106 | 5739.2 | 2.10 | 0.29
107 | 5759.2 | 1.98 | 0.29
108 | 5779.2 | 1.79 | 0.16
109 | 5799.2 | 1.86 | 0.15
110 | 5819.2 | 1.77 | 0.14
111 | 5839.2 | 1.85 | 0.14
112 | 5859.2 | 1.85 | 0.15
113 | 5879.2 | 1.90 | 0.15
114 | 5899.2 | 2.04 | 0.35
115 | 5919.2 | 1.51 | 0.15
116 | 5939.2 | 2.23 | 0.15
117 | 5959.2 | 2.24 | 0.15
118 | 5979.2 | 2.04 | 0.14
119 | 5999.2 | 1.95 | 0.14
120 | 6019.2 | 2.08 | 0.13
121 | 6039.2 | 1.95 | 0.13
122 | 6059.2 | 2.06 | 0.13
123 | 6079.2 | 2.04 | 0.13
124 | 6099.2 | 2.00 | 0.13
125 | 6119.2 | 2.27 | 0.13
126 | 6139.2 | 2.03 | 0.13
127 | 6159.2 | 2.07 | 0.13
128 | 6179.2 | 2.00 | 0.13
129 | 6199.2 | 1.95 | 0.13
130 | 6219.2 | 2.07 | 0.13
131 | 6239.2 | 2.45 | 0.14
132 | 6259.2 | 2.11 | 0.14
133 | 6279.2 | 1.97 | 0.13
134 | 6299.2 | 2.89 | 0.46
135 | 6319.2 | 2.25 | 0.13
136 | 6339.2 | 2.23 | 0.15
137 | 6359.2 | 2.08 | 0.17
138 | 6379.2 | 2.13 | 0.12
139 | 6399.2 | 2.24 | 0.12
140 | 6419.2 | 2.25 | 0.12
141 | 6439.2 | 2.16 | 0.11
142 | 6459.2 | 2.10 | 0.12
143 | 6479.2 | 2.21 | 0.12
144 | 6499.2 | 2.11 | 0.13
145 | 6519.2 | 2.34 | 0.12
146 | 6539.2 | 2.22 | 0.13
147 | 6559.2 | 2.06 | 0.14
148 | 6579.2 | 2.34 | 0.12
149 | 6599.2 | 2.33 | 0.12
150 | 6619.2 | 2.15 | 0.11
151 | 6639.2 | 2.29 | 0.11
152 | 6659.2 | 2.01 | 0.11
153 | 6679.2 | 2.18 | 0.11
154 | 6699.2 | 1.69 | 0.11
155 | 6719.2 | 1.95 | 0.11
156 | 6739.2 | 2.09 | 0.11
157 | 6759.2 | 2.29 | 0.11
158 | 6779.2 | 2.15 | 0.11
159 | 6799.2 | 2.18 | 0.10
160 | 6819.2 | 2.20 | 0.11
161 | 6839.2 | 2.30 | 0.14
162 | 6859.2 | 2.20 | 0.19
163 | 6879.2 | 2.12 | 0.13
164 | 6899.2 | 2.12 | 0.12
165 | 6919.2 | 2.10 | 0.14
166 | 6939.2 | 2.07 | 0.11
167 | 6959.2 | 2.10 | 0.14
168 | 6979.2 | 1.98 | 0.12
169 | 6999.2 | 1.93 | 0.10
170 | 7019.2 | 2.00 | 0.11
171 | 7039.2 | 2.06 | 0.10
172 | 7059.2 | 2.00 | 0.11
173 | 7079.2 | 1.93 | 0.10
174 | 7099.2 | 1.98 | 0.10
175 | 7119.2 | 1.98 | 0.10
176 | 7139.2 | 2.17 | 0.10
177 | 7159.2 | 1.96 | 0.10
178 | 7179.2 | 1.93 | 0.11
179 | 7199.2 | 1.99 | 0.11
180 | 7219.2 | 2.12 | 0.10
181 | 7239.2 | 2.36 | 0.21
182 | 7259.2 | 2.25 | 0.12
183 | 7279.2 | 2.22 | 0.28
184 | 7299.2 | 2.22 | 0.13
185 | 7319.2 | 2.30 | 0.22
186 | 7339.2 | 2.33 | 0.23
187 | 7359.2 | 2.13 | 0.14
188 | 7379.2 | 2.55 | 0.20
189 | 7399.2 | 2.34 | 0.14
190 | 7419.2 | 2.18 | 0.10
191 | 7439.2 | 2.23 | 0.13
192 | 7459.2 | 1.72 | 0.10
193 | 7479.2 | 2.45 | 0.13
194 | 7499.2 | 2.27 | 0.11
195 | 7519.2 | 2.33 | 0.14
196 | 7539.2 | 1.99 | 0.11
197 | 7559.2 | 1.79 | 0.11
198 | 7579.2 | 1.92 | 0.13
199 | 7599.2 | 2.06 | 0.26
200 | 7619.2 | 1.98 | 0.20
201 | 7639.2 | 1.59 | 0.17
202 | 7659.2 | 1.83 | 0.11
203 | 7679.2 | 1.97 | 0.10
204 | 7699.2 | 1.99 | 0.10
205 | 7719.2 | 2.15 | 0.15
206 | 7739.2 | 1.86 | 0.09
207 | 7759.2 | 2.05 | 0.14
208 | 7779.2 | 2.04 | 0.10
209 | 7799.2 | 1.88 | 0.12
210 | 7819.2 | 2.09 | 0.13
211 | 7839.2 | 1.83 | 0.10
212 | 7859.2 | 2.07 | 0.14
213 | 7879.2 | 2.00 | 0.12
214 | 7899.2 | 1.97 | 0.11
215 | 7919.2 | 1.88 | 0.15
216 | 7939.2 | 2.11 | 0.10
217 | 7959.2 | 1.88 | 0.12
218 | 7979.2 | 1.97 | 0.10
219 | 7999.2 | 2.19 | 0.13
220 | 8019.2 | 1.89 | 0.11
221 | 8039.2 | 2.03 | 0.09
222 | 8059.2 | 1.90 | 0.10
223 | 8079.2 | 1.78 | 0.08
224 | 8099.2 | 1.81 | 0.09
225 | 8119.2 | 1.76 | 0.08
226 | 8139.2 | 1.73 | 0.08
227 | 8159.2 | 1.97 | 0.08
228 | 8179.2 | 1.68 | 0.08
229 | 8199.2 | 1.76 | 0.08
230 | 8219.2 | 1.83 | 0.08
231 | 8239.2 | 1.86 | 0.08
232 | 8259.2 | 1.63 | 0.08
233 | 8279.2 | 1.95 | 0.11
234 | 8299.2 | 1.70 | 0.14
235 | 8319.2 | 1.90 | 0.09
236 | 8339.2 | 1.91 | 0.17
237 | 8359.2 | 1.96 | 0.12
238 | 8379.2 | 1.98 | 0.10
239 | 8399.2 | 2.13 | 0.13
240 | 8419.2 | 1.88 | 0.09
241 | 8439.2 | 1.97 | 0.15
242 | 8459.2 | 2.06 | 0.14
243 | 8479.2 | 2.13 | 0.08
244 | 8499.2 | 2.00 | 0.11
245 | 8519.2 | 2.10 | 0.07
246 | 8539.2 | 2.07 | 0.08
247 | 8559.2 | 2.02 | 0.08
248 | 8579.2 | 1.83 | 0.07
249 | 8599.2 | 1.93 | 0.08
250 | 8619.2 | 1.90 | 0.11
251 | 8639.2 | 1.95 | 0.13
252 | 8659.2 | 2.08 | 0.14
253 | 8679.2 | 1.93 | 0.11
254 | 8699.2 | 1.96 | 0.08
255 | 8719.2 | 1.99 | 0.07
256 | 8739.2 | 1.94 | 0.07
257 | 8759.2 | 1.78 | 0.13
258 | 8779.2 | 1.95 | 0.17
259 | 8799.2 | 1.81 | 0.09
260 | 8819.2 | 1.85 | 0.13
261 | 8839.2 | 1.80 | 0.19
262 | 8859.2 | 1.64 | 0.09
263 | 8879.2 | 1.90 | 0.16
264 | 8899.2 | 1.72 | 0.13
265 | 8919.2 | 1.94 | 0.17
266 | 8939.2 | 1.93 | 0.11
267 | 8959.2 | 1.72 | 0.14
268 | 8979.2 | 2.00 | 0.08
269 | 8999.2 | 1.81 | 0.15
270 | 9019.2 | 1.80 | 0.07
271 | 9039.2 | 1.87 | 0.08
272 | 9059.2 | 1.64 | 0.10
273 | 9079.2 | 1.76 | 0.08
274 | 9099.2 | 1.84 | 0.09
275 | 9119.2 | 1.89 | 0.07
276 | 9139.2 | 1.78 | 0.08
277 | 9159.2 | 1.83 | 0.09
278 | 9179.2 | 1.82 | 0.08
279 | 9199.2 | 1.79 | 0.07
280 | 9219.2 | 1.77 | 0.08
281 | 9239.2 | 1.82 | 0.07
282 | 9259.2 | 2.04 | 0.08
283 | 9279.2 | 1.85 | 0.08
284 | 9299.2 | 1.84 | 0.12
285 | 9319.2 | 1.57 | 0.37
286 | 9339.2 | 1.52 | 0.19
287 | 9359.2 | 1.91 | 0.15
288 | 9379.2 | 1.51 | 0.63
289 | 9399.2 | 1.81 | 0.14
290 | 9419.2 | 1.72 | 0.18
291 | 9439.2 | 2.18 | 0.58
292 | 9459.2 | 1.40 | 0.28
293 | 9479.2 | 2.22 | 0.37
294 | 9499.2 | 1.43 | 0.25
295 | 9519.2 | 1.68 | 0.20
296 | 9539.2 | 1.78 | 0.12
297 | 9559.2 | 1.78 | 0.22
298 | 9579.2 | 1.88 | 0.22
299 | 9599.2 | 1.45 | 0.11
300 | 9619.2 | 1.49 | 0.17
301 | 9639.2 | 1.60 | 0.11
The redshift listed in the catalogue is 0.14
